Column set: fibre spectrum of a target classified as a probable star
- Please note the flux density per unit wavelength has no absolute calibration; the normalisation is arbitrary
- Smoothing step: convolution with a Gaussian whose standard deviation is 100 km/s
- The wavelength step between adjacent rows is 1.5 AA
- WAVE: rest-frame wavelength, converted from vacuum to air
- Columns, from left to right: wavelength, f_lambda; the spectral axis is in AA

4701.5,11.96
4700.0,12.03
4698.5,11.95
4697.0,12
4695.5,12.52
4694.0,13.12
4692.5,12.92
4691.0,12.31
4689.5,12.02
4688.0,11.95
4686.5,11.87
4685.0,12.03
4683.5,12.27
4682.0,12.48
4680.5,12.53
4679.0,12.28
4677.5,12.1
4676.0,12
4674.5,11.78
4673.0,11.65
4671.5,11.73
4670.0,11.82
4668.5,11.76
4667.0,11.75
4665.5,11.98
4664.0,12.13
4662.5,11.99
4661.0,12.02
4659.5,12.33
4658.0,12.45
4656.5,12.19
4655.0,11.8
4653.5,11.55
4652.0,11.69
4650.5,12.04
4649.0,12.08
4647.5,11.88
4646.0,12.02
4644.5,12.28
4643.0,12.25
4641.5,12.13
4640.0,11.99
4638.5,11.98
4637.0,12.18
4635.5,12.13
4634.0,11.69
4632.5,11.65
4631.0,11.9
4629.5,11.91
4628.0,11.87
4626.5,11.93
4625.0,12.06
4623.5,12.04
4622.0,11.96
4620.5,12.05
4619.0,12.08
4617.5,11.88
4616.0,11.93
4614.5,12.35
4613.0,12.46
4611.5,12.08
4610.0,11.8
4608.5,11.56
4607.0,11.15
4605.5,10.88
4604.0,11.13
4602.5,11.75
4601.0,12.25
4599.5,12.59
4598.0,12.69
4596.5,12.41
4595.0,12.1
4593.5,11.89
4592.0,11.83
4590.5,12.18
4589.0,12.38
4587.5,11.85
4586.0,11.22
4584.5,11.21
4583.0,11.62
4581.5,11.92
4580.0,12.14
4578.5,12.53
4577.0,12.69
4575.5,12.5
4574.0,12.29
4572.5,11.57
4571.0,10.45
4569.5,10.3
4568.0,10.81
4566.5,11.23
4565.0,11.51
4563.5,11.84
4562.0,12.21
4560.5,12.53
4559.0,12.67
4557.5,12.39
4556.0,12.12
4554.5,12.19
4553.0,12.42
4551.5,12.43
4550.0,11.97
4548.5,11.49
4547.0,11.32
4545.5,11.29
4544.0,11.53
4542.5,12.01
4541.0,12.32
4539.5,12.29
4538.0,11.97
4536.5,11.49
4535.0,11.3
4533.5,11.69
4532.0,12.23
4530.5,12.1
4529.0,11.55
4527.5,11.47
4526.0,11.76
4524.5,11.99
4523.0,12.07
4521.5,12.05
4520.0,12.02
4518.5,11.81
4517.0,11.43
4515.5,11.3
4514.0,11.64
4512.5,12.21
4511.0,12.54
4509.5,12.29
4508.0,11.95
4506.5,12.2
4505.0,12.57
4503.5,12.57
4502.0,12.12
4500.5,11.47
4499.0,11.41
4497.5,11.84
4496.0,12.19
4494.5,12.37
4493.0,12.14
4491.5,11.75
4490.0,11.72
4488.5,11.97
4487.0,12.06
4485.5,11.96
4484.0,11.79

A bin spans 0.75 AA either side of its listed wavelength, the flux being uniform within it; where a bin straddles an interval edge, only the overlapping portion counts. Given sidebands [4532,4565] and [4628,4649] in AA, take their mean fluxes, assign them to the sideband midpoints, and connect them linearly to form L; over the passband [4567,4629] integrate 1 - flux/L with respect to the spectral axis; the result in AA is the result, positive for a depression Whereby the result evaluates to 0.6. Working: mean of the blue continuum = 12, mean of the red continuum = 12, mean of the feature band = 11.9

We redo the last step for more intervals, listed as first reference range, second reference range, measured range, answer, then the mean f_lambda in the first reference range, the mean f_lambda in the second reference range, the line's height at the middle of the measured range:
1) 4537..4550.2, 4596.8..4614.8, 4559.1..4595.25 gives 0.15 AA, 11.8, 11.9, 11.8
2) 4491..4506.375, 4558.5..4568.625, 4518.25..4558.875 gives -0.01 AA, 12.1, 11.8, 11.9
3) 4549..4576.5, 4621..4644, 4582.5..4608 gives 0.19 AA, 11.9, 12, 11.9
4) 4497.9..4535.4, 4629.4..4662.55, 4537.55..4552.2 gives 0.09 AA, 11.9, 12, 11.9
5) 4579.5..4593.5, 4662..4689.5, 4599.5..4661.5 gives -0.18 AA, 11.8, 12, 11.9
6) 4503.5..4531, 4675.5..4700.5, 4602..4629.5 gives 0.68 AA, 12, 12.3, 12.1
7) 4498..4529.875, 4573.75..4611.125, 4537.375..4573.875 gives 0.42 AA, 11.9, 11.9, 11.9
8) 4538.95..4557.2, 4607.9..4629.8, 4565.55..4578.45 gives 0.47 AA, 12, 12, 12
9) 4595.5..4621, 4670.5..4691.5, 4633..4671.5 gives 0.07 AA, 11.9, 12.1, 12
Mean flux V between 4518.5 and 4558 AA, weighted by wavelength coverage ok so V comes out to 11.9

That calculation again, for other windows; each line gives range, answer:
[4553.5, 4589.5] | 11.8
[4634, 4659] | 12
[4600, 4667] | 11.9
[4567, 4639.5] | 11.9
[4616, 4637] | 11.9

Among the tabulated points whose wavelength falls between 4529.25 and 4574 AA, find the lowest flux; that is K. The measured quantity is 10.3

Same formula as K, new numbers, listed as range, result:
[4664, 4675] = 11.65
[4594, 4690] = 10.88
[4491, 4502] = 11.41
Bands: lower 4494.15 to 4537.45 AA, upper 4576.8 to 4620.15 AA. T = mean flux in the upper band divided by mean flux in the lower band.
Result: 1.0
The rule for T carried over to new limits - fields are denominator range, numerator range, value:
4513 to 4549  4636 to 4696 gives 1.03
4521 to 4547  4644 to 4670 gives 1.01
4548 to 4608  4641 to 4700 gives 1.02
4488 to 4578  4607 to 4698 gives 1.01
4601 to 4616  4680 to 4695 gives 1.05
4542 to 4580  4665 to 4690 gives 1.01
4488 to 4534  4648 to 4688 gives 1.00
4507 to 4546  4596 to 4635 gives 1.01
